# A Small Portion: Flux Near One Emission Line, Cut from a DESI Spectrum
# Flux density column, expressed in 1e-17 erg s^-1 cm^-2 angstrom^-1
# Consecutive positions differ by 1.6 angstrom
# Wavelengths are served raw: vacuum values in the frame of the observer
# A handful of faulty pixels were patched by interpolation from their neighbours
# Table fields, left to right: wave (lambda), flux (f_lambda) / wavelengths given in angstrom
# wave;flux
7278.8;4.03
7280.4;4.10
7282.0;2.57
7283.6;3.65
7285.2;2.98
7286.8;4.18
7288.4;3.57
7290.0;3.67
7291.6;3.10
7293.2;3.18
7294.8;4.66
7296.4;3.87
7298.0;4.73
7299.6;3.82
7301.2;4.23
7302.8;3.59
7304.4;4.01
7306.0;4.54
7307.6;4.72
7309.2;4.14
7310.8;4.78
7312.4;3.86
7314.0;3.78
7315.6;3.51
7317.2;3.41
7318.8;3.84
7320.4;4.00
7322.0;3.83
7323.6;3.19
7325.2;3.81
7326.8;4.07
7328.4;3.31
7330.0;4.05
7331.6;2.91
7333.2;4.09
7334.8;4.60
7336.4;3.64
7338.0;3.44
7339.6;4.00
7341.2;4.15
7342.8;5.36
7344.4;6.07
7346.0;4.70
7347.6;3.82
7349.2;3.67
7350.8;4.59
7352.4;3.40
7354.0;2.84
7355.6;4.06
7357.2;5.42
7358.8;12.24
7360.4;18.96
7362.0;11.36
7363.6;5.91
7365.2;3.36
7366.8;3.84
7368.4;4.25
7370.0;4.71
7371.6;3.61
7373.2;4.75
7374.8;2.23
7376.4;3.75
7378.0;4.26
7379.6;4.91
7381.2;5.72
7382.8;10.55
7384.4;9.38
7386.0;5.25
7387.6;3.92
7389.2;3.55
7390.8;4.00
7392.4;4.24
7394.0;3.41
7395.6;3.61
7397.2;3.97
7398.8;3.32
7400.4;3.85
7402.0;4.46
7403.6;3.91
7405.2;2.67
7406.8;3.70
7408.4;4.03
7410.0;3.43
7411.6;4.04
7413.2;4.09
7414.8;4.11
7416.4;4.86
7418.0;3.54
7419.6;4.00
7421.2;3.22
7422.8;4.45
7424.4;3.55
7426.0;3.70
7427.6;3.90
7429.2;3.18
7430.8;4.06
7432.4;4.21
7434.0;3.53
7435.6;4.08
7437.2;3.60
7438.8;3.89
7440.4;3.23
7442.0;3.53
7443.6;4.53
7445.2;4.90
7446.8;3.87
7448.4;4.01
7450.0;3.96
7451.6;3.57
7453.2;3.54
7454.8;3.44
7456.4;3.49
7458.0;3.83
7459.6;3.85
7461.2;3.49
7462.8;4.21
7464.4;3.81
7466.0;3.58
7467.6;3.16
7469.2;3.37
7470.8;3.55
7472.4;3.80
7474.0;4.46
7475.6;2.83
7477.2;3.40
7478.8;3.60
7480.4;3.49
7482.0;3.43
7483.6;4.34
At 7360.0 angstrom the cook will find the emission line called H-alpha 6563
